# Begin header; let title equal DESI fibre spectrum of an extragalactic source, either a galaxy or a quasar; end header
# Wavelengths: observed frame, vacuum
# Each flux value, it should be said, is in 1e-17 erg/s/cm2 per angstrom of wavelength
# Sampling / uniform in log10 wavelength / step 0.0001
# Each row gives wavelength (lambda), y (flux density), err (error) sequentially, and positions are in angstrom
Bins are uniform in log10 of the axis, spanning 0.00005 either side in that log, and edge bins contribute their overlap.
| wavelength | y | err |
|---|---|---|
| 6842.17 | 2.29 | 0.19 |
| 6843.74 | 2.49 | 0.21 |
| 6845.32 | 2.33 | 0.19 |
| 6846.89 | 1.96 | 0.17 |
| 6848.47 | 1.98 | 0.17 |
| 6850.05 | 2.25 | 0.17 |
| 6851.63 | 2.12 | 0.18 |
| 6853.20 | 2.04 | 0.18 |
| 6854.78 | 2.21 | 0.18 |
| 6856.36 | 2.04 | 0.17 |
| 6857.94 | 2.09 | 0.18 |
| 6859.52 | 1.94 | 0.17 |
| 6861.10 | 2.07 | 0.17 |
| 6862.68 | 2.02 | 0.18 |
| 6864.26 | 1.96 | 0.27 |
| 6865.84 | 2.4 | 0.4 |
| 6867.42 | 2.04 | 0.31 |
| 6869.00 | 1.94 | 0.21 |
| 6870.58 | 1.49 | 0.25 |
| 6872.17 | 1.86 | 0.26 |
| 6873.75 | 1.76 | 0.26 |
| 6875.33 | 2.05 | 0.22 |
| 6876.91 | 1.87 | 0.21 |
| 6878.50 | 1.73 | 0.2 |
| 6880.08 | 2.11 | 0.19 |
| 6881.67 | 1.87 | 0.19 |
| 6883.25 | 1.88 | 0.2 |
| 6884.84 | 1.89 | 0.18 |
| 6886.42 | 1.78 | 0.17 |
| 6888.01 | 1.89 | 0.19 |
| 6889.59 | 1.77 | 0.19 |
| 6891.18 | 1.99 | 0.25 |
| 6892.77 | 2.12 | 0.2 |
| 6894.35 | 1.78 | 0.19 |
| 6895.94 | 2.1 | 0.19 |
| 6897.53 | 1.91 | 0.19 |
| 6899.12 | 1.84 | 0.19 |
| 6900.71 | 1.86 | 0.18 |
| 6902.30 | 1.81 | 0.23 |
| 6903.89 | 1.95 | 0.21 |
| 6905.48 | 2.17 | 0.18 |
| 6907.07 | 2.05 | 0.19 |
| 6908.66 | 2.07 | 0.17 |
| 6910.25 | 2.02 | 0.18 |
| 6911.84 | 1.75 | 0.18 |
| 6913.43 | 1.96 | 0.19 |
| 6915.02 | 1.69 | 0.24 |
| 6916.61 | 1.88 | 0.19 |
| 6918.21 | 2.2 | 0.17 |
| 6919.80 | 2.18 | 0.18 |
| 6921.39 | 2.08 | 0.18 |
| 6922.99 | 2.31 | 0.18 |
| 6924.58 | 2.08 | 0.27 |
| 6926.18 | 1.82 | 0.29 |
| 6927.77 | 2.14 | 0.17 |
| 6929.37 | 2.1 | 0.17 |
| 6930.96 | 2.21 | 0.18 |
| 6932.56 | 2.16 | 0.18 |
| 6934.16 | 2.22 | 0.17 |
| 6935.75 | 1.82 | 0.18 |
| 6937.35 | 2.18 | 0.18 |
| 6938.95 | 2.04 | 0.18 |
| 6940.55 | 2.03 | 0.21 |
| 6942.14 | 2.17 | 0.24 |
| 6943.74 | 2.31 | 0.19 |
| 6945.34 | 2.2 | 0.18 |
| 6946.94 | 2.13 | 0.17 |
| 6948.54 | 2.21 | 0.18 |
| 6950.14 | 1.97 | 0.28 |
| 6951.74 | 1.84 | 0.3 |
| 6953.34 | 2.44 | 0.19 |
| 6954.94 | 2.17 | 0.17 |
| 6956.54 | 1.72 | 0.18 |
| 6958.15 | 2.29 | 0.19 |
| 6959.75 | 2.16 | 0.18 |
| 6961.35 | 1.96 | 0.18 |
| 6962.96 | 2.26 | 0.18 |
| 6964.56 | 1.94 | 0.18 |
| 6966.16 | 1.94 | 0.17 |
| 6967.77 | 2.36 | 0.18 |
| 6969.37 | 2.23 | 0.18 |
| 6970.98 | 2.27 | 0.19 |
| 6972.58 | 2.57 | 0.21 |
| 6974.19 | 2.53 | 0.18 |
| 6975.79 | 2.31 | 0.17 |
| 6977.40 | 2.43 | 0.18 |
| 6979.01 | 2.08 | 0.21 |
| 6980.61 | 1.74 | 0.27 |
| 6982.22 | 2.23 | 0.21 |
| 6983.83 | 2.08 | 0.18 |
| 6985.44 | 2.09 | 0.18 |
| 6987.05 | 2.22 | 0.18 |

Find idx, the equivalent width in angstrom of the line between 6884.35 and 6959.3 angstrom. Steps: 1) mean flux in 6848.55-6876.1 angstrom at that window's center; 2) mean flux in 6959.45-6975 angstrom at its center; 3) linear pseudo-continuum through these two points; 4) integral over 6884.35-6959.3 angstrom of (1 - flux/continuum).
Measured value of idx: 3.72 angstrom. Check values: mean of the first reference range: 2.02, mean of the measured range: 2.03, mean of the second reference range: 2.22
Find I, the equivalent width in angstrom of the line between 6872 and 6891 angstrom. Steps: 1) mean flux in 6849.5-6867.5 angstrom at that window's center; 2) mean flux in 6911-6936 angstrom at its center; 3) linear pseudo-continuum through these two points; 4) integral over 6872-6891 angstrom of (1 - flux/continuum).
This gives 1.9 angstrom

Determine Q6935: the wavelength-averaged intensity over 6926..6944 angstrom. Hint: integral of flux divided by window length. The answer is 2.1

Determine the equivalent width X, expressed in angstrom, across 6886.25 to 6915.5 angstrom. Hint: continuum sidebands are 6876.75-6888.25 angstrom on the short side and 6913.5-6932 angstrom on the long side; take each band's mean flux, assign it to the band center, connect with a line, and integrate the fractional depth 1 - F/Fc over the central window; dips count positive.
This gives 0.5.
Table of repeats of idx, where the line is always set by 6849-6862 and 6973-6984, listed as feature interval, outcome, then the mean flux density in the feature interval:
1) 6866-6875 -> 1.0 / 1.87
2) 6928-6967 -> 1.5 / 2.1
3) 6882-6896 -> 1.5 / 1.9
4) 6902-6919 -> 1.5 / 1.96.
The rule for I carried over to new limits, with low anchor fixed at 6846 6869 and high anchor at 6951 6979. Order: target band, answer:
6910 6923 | 0.94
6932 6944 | 0.34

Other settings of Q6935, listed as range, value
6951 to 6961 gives 2.1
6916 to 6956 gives 2.11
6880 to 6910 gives 1.94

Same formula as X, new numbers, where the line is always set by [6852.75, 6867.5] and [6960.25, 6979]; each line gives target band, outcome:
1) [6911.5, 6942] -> 1.8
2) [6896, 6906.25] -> 1.0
